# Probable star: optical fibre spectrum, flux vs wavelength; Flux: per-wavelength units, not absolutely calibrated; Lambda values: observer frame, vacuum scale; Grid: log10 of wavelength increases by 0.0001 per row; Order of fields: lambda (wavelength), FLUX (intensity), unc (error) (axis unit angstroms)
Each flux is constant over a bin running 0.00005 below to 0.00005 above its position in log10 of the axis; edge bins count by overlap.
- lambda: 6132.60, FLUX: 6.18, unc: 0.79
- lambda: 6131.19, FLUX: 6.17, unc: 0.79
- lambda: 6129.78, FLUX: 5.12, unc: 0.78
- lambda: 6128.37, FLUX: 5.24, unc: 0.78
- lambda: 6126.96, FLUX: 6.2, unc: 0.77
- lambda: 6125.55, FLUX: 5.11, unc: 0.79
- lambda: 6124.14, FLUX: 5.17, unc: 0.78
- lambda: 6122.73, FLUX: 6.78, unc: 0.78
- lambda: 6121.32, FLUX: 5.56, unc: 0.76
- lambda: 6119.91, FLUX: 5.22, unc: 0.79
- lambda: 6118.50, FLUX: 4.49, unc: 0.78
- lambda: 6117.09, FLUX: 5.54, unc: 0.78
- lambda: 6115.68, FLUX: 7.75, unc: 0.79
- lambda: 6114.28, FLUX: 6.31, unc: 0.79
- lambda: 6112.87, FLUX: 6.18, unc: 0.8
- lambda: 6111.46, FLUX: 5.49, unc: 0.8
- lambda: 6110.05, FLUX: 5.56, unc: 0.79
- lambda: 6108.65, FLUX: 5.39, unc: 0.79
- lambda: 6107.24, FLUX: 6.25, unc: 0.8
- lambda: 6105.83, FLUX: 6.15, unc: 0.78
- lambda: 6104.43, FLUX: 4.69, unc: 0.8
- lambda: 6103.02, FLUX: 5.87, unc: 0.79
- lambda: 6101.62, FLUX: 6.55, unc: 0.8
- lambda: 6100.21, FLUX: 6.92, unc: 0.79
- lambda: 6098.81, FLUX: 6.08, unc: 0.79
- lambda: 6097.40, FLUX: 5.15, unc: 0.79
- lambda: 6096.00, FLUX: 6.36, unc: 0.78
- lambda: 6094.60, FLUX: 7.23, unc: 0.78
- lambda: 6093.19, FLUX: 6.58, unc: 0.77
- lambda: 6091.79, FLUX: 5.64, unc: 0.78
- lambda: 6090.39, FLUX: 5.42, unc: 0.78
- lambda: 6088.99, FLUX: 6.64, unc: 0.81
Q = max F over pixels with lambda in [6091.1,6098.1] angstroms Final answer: 7.23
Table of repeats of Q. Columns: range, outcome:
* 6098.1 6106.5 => 6.92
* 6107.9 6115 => 6.31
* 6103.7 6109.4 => 6.25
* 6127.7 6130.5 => 5.24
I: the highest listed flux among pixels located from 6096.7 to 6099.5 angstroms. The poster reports 6.08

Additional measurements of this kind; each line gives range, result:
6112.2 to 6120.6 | 7.75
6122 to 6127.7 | 6.78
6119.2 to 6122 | 5.56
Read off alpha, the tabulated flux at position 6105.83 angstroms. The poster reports 6.15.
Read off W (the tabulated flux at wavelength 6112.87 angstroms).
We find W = 6.18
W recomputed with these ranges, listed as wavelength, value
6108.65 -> 5.39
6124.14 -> 5.17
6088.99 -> 6.64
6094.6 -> 7.23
